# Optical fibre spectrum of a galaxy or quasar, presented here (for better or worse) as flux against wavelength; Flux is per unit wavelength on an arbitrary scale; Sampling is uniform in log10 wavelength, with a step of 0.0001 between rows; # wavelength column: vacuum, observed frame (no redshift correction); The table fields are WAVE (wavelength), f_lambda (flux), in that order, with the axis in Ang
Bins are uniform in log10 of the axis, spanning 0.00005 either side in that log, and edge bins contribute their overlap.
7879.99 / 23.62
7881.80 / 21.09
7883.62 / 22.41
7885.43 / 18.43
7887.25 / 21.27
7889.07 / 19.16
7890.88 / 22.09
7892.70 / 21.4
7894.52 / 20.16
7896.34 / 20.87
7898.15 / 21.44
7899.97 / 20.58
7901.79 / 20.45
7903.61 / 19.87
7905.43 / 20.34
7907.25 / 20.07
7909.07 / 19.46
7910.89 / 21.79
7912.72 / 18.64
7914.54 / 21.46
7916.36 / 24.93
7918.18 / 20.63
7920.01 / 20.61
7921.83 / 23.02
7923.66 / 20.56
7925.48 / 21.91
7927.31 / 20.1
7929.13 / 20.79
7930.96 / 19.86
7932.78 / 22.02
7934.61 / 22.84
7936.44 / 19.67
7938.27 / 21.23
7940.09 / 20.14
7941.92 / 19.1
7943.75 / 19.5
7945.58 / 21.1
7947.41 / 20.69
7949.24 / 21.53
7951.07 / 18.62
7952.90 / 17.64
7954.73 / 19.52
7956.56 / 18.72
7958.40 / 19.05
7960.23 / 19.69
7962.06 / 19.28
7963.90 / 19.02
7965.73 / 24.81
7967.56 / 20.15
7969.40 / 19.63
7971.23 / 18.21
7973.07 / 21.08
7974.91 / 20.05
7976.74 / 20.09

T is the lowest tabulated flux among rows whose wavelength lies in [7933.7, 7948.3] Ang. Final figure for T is 19.1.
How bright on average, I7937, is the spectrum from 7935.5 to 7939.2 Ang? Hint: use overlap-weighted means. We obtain 20.5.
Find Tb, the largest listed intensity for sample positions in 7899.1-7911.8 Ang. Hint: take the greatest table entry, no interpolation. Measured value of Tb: 21.79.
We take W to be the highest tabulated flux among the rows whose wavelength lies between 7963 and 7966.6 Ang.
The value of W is 24.81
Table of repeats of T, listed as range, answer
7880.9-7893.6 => 18.43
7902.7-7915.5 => 18.64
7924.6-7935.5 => 19.86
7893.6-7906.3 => 19.87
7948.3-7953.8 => 17.64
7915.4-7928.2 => 20.1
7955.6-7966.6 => 18.72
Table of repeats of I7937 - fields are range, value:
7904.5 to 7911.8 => 20.4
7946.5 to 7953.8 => 19.6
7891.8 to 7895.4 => 20.8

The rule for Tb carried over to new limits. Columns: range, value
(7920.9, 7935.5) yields 23.02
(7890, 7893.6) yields 22.09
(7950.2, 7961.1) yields 19.69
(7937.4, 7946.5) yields 21.23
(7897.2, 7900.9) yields 21.44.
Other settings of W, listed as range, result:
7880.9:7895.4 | 22.41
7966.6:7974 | 21.08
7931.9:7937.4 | 22.84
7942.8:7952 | 21.53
